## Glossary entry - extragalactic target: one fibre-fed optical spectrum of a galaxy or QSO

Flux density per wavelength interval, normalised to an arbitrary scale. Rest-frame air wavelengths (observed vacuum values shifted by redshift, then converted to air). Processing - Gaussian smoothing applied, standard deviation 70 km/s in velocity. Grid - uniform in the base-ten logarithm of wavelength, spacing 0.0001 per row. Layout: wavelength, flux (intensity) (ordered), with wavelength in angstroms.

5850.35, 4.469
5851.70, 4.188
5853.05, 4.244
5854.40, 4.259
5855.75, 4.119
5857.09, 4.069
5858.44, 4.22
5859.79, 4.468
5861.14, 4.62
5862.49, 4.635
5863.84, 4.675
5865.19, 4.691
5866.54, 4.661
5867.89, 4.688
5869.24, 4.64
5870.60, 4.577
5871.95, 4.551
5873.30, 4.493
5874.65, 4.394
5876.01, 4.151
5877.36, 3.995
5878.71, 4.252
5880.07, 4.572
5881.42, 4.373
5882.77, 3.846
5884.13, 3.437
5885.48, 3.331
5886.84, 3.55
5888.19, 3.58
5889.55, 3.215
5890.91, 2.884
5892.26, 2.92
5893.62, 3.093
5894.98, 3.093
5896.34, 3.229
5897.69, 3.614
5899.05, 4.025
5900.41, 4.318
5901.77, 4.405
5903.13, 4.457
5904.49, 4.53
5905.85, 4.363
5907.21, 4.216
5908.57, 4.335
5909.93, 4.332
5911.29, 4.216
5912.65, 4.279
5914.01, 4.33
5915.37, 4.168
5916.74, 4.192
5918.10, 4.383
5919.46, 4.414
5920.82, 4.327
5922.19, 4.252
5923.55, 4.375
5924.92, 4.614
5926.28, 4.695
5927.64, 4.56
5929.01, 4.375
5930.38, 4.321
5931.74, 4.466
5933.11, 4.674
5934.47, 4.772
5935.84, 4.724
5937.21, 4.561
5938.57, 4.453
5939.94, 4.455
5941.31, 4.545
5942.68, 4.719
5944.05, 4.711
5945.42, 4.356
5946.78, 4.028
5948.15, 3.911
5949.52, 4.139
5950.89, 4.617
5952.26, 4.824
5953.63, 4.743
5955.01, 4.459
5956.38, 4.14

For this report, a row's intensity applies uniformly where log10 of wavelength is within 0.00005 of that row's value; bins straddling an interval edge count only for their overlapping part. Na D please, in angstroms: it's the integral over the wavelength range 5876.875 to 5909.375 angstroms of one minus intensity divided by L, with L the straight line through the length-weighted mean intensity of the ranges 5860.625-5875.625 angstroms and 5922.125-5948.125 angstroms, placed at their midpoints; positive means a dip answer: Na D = 5.26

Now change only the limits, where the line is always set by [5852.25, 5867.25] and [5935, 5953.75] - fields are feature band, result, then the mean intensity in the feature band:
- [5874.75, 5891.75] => 2.5 angstroms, 3.78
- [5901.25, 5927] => 0.6 angstroms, 4.36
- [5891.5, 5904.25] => 2.1 angstroms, 3.71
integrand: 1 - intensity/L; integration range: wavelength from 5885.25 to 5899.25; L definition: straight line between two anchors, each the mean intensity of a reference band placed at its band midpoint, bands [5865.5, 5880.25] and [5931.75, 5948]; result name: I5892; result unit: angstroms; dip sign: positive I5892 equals 3.7 angstroms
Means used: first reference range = 4.45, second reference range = 4.52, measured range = 3.3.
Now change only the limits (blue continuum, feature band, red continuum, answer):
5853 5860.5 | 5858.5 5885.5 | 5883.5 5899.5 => -3.8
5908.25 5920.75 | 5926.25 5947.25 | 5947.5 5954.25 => -0.7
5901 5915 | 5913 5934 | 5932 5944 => 0.3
